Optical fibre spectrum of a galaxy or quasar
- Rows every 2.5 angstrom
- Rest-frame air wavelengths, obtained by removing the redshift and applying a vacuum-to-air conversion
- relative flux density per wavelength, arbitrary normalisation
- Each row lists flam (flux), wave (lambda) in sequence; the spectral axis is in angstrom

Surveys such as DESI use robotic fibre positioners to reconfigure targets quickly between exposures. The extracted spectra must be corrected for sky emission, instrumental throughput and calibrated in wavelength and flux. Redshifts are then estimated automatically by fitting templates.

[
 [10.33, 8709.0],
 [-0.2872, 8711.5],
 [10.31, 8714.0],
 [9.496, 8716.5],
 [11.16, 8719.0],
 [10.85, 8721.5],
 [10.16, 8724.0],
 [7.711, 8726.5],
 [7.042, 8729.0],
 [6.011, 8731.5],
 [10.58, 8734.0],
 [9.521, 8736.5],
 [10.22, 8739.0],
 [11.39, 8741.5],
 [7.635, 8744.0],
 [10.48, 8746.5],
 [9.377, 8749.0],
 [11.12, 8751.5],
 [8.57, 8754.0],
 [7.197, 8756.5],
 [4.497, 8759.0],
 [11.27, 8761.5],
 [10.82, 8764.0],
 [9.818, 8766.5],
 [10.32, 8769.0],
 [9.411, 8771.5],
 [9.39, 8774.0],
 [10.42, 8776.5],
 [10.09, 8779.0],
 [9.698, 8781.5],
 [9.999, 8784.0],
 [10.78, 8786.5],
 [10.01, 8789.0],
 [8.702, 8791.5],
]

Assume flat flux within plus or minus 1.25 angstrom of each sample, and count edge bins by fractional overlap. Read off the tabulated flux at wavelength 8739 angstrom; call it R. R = 10.22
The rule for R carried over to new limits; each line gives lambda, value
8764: 10.82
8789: 10.01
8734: 10.58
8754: 8.57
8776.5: 10.42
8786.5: 10.78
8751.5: 11.12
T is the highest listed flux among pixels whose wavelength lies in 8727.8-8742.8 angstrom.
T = 11.39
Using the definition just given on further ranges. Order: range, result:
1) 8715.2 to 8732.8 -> 11.16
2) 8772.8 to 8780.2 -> 10.42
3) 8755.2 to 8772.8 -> 11.27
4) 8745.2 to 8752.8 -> 11.12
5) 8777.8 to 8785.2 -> 10.09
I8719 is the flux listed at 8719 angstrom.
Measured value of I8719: 11.16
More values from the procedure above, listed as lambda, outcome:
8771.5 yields 9.411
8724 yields 10.16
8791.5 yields 8.702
